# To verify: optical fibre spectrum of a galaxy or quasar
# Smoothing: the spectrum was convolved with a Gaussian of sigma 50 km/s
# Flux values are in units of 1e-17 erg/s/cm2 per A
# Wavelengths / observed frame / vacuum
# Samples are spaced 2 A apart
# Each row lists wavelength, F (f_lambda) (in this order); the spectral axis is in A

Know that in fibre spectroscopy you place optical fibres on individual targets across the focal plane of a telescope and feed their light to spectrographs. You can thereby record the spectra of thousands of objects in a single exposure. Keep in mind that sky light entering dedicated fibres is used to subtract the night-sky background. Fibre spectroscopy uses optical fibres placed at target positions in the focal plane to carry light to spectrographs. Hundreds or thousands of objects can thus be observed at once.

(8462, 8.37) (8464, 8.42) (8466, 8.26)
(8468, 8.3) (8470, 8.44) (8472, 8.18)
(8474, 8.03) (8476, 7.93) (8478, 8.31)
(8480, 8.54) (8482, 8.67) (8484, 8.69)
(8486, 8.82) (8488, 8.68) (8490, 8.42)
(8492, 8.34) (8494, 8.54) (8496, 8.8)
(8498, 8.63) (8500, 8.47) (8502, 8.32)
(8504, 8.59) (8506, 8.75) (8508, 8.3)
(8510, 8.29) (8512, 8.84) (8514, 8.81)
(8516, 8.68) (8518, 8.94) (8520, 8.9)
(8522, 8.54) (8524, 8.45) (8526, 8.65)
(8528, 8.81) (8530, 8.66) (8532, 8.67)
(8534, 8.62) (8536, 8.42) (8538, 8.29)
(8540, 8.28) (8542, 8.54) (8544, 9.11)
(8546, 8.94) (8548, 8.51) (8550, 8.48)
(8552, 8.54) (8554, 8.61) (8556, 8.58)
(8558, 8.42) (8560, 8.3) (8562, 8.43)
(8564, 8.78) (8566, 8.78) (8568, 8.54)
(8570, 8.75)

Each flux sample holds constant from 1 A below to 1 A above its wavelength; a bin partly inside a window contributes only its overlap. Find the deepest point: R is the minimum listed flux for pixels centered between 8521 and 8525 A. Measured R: 8.45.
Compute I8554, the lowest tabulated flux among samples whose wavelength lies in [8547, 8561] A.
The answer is 8.3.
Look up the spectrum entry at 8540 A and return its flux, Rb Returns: 8.28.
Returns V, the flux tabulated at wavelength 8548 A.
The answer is 8.51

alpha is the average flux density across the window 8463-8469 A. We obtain 8.33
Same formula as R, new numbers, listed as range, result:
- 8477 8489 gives 8.31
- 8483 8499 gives 8.34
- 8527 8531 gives 8.66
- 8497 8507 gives 8.32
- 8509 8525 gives 8.29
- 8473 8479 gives 7.93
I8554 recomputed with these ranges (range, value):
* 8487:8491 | 8.42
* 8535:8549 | 8.28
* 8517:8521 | 8.9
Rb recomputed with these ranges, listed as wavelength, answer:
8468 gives 8.3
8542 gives 8.54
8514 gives 8.81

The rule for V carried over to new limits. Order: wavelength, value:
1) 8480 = 8.54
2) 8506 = 8.75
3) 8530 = 8.66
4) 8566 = 8.78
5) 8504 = 8.59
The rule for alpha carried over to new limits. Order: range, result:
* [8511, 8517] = 8.78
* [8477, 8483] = 8.51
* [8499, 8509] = 8.49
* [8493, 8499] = 8.66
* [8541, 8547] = 8.86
